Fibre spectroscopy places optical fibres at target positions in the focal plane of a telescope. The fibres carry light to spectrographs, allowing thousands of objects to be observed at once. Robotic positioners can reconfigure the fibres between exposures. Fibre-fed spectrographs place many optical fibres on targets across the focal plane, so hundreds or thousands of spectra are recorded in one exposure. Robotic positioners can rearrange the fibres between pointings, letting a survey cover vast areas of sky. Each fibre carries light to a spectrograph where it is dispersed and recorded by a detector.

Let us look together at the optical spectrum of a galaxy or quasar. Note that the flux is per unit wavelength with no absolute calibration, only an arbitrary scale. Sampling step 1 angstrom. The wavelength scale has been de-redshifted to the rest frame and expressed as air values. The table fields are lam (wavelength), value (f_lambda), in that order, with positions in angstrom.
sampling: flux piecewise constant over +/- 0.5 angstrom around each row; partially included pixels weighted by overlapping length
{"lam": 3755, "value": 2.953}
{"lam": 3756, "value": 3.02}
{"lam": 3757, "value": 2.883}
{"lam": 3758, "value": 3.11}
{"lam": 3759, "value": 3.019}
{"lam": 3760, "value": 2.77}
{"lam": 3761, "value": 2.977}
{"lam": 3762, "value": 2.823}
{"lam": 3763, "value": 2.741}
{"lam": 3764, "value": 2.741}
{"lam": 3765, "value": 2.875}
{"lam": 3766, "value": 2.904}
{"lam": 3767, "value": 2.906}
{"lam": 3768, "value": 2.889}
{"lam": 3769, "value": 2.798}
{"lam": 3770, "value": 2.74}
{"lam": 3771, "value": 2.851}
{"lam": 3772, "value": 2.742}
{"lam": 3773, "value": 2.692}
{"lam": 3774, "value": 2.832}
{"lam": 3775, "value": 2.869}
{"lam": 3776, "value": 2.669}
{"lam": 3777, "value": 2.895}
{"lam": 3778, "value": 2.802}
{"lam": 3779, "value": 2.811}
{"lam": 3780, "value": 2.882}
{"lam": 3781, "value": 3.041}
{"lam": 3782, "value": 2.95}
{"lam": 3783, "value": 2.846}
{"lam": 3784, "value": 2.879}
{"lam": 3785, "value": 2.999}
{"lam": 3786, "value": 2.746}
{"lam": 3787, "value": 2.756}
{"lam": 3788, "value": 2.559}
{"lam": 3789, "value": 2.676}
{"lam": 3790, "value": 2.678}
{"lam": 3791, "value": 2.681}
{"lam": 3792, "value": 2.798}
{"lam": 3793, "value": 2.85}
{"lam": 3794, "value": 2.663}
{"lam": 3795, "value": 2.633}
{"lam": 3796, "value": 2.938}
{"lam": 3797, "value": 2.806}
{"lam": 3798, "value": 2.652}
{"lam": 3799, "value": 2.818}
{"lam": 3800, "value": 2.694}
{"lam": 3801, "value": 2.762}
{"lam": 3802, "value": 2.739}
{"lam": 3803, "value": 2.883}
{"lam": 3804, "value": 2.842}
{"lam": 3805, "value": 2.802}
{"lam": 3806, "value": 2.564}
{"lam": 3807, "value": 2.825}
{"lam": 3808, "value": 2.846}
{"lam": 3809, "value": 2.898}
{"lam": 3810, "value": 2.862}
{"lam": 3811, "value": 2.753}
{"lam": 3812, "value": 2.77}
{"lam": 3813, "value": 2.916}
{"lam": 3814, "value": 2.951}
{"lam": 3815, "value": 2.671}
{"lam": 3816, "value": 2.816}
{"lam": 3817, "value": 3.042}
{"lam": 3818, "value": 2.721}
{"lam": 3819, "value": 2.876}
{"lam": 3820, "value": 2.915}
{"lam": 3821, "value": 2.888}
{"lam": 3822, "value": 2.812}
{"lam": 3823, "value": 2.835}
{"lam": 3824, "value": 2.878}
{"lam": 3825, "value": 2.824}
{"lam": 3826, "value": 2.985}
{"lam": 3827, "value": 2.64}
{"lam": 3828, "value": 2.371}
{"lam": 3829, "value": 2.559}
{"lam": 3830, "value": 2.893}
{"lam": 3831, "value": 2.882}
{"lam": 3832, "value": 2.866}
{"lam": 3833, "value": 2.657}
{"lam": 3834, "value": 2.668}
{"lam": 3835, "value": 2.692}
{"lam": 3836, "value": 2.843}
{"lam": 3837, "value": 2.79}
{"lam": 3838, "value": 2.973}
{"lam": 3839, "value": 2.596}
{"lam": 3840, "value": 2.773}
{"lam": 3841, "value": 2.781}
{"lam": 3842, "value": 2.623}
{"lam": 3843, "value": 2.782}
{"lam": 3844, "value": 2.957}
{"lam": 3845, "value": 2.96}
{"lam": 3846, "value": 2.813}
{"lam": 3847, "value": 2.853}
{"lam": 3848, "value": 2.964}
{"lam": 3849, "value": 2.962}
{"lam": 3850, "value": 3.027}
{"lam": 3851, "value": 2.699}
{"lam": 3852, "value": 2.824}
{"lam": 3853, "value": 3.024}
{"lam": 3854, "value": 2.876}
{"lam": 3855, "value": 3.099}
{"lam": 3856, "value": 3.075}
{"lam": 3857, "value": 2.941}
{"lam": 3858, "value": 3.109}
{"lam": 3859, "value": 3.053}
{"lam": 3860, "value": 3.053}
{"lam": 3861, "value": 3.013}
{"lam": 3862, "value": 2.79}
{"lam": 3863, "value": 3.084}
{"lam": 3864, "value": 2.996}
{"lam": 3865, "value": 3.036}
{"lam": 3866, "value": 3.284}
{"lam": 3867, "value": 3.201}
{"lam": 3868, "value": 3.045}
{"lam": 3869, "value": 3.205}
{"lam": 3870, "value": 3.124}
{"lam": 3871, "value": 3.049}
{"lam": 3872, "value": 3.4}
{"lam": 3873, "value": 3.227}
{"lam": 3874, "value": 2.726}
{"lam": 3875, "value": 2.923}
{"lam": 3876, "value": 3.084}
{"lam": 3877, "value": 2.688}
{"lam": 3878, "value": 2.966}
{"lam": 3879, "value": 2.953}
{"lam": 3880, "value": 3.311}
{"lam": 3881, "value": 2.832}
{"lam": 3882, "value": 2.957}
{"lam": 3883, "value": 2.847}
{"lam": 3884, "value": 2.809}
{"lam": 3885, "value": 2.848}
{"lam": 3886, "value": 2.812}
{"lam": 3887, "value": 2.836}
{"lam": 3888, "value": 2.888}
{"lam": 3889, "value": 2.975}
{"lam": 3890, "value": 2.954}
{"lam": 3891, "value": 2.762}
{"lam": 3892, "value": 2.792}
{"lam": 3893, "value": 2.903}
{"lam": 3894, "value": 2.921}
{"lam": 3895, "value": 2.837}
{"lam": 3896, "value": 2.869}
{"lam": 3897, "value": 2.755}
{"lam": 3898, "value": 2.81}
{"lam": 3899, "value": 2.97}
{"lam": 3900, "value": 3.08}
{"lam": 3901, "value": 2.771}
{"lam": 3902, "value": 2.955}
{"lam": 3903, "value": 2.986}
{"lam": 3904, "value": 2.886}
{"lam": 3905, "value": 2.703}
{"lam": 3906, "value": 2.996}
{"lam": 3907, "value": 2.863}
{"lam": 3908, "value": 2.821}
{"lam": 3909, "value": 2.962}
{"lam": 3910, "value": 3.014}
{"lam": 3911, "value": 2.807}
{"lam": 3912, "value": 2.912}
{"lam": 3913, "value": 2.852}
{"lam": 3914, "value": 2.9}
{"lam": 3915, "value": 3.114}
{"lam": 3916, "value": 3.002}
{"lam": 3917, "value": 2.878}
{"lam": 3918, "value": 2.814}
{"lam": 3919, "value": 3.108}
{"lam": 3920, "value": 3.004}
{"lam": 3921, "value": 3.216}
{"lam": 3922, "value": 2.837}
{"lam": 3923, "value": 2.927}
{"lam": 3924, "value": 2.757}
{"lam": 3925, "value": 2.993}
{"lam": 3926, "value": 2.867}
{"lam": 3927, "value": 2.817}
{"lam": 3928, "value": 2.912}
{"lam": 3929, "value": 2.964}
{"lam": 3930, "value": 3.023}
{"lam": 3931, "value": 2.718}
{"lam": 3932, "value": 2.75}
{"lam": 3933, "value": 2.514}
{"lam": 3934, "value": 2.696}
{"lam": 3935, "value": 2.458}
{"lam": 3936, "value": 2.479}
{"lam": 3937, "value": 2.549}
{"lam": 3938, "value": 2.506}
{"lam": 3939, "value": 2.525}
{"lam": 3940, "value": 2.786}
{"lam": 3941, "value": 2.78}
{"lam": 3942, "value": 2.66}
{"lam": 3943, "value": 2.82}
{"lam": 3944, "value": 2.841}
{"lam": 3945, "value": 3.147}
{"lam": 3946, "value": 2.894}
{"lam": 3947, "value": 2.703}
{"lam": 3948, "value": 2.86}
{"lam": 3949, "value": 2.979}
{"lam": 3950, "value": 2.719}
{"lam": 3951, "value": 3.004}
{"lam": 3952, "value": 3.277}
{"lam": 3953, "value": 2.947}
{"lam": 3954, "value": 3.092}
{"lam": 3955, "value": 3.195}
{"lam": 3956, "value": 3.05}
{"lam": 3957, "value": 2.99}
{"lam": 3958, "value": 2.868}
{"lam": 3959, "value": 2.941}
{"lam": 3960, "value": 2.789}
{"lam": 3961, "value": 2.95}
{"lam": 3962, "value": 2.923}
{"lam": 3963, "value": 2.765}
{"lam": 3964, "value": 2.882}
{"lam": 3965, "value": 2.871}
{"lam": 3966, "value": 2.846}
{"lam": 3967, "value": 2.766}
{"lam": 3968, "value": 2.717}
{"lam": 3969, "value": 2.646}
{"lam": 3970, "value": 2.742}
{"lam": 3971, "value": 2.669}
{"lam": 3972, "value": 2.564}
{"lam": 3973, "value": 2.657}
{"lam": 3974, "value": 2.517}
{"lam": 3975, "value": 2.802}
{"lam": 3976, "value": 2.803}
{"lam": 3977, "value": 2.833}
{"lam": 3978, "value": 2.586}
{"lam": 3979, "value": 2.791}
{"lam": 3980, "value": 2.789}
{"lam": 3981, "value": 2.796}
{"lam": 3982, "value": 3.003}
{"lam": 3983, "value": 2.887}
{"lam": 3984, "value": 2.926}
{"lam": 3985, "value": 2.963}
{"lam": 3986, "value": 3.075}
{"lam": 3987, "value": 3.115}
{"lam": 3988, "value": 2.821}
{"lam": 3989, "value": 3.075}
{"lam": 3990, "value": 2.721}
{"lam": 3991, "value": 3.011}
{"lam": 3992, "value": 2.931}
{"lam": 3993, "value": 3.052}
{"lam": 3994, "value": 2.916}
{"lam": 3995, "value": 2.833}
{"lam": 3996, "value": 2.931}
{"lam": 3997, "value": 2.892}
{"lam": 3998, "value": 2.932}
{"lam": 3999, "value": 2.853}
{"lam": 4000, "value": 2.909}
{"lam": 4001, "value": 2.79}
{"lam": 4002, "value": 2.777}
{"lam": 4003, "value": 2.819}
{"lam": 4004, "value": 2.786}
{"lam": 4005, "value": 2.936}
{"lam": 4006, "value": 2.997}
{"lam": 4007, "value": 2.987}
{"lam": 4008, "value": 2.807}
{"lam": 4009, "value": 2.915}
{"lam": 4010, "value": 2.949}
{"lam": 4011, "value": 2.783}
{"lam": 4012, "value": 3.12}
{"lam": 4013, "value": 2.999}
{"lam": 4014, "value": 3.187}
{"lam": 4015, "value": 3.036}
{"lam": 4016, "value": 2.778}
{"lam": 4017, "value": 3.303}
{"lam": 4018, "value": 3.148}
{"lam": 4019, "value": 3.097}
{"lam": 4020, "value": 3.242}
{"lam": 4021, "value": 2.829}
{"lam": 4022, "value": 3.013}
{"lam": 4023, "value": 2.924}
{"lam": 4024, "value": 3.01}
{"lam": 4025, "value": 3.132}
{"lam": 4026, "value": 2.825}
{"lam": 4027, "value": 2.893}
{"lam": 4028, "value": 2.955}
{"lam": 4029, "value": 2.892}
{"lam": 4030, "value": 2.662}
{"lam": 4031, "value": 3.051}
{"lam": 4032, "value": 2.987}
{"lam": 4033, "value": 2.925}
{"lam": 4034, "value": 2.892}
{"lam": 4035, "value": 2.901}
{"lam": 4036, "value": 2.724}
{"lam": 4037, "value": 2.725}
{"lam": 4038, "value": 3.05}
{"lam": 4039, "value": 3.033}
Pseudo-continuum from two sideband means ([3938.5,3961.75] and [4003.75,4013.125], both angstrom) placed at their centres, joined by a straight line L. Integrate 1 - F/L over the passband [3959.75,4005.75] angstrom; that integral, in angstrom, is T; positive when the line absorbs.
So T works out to 1.21 angstrom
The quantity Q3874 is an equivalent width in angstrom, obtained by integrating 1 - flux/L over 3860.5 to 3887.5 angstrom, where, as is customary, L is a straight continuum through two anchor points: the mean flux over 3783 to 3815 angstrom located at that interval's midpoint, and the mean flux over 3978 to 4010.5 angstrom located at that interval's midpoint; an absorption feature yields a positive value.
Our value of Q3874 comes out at -1.7 angstrom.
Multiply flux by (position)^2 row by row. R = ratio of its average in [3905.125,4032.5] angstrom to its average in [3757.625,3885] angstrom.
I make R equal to 1.1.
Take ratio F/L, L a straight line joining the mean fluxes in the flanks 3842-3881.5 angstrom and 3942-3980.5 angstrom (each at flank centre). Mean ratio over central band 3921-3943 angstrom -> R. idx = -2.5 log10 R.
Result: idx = 0.05 mag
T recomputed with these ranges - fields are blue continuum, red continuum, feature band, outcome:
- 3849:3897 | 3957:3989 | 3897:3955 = 0.5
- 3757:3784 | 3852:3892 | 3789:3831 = 1.7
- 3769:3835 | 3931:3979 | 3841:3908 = -3.6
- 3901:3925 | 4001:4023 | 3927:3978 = 2.4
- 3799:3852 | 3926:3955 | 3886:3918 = -1.0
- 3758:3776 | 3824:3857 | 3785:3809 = 0.6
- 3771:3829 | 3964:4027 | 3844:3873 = -2.0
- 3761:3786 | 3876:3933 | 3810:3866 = 0.1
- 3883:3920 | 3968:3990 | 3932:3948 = 0.9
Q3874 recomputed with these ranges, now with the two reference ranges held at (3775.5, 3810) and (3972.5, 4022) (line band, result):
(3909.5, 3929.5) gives -0.5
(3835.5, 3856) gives -0.3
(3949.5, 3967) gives -0.3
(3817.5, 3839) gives 0.2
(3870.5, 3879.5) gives -0.5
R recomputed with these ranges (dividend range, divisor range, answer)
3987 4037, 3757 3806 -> 1.18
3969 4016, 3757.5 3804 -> 1.14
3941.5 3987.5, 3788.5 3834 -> 1.11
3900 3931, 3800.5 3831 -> 1.10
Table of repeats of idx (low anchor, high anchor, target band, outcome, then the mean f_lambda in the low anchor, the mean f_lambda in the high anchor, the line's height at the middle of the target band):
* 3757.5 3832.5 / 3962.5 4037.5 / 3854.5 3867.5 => -0.08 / 2.81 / 2.89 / 2.84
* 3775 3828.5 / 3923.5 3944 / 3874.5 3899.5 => -0.05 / 2.8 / 2.73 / 2.76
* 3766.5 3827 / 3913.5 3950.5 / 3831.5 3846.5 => 0.01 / 2.81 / 2.82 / 2.81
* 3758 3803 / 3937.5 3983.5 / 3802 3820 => -0.01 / 2.81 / 2.83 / 2.81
